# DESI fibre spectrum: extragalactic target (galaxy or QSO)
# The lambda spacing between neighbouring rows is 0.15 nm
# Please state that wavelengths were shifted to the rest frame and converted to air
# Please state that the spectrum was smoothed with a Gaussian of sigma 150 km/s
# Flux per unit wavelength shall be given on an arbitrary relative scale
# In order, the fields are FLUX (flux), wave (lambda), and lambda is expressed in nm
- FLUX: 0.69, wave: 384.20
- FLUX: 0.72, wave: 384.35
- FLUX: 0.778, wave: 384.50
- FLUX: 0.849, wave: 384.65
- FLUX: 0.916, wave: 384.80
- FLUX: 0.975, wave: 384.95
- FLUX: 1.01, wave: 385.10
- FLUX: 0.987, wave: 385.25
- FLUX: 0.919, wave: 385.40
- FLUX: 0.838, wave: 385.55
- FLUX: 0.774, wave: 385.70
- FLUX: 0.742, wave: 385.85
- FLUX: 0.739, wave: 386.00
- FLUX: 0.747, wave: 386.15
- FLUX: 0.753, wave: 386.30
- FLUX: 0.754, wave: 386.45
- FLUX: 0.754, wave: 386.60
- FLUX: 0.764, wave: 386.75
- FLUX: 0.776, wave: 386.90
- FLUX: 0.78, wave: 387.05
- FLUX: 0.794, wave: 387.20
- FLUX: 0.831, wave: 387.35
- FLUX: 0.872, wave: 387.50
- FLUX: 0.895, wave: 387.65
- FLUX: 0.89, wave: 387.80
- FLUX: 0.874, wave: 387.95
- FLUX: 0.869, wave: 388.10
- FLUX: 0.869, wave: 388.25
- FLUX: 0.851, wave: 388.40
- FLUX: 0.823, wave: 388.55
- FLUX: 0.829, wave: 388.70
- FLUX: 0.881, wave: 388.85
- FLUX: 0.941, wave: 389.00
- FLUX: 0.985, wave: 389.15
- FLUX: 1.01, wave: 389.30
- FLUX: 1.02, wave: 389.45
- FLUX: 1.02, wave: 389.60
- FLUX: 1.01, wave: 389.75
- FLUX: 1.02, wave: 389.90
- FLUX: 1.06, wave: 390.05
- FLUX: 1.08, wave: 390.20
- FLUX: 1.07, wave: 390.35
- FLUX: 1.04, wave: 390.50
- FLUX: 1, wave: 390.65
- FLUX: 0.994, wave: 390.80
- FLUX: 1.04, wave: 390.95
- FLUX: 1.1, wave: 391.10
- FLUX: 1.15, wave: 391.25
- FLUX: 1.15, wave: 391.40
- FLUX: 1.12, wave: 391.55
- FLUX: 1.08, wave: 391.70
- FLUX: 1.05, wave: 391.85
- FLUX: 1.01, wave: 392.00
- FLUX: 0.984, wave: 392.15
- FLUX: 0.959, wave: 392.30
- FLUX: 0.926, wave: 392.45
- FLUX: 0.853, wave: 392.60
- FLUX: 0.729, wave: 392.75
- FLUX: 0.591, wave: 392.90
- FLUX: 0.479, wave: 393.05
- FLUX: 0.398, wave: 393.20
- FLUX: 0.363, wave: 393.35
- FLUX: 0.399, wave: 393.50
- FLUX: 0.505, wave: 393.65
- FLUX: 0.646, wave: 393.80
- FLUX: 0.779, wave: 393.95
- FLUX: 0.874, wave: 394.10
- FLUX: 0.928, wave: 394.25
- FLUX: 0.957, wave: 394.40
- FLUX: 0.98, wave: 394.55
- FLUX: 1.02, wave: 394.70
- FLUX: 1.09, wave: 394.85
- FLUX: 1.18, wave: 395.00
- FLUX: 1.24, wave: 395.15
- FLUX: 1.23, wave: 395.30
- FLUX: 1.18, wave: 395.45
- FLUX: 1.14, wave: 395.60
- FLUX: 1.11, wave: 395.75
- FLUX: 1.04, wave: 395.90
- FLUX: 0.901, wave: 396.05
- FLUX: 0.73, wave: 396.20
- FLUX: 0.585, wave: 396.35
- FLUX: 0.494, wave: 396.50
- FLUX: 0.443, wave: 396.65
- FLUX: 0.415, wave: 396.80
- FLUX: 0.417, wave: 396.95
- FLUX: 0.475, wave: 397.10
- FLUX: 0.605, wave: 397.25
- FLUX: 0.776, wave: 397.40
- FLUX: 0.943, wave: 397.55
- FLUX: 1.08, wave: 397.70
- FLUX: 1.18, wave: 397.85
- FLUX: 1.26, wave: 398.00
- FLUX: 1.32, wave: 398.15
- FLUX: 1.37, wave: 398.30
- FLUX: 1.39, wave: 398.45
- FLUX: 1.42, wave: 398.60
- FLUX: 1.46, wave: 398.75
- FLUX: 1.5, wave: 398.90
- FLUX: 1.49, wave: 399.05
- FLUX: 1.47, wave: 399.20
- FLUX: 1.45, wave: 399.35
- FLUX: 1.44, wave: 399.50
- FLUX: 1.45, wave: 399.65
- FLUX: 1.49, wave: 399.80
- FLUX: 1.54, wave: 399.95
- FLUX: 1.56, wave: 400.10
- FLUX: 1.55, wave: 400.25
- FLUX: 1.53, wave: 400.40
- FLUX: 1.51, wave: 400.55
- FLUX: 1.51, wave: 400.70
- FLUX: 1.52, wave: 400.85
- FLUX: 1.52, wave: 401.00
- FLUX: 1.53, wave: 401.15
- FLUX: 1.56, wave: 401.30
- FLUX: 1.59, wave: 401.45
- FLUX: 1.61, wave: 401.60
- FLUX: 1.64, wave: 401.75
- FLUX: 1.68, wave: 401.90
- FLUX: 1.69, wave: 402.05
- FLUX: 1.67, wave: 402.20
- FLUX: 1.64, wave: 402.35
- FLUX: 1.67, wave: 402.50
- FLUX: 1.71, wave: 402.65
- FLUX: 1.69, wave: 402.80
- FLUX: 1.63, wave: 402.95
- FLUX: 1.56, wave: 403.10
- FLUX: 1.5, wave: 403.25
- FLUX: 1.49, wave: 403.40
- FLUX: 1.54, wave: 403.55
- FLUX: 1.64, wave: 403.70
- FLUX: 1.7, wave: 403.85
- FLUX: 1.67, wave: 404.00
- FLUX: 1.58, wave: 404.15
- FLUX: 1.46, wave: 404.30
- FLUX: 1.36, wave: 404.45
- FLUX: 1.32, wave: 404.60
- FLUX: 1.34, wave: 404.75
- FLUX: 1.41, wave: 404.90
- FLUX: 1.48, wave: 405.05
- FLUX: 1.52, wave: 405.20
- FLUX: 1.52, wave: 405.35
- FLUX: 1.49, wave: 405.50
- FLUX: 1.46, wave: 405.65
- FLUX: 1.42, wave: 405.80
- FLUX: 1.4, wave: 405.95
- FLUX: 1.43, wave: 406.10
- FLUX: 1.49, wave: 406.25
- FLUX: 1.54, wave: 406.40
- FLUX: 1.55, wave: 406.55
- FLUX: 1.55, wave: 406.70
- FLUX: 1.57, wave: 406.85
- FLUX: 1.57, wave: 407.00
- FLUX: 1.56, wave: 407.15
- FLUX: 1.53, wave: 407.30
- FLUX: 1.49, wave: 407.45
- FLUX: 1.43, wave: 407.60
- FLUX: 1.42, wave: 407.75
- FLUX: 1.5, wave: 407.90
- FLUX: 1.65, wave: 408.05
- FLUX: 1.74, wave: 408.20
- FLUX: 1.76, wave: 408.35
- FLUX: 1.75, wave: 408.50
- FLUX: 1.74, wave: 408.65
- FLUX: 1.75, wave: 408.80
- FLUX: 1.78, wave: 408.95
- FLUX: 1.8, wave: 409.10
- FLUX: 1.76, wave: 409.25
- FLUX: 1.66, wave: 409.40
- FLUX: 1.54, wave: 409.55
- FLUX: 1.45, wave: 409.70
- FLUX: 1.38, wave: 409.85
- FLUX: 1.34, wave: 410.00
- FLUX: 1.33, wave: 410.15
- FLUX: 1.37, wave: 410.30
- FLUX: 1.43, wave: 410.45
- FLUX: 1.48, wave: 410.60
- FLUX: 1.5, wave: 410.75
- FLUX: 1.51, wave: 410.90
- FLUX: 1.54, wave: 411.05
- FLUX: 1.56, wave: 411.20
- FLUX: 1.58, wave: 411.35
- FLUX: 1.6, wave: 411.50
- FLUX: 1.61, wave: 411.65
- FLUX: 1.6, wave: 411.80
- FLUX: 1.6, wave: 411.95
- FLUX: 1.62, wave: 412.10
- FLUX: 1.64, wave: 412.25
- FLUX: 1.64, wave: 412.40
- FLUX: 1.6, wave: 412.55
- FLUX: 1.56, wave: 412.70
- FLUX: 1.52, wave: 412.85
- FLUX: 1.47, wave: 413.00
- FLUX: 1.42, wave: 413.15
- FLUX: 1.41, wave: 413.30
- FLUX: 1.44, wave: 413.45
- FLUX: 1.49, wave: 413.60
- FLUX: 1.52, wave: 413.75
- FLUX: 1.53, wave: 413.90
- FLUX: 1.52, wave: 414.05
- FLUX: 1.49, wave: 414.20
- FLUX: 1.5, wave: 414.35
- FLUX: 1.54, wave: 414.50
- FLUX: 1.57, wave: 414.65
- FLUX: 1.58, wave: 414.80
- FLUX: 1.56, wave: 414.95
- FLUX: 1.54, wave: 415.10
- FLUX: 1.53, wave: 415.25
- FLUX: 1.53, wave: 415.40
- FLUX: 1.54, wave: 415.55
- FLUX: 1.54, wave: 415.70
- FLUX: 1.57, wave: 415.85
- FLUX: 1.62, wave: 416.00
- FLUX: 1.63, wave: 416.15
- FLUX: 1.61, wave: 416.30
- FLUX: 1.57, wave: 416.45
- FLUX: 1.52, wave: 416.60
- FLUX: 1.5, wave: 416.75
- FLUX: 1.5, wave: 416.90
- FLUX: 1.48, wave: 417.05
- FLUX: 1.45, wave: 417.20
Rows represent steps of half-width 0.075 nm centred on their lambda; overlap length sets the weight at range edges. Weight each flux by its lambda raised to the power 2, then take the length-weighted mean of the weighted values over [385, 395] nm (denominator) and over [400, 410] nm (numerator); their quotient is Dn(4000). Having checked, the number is 1.9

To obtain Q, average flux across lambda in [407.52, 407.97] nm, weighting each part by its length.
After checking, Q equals 1.45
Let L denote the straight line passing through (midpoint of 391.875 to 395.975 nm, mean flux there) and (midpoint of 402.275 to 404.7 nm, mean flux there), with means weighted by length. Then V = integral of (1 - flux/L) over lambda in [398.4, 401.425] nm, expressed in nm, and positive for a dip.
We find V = -0.43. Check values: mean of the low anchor 0.876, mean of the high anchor 1.57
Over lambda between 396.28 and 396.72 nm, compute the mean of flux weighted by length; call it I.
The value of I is 0.507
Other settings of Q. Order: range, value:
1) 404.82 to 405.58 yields 1.48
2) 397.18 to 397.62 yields 0.775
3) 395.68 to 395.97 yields 1.08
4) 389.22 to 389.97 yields 1.02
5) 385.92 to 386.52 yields 0.748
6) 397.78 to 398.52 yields 1.3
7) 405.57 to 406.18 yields 1.43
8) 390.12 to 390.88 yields 1.04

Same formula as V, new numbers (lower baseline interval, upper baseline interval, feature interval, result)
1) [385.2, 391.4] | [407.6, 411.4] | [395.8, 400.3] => 0.44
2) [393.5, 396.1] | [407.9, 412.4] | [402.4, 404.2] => -0.42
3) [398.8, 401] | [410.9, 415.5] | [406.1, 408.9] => -0.11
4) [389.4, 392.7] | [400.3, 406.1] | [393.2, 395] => 0.60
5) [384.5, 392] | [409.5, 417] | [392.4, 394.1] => 0.70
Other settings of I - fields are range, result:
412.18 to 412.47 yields 1.64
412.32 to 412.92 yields 1.58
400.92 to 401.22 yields 1.52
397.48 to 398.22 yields 1.16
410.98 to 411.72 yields 1.58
